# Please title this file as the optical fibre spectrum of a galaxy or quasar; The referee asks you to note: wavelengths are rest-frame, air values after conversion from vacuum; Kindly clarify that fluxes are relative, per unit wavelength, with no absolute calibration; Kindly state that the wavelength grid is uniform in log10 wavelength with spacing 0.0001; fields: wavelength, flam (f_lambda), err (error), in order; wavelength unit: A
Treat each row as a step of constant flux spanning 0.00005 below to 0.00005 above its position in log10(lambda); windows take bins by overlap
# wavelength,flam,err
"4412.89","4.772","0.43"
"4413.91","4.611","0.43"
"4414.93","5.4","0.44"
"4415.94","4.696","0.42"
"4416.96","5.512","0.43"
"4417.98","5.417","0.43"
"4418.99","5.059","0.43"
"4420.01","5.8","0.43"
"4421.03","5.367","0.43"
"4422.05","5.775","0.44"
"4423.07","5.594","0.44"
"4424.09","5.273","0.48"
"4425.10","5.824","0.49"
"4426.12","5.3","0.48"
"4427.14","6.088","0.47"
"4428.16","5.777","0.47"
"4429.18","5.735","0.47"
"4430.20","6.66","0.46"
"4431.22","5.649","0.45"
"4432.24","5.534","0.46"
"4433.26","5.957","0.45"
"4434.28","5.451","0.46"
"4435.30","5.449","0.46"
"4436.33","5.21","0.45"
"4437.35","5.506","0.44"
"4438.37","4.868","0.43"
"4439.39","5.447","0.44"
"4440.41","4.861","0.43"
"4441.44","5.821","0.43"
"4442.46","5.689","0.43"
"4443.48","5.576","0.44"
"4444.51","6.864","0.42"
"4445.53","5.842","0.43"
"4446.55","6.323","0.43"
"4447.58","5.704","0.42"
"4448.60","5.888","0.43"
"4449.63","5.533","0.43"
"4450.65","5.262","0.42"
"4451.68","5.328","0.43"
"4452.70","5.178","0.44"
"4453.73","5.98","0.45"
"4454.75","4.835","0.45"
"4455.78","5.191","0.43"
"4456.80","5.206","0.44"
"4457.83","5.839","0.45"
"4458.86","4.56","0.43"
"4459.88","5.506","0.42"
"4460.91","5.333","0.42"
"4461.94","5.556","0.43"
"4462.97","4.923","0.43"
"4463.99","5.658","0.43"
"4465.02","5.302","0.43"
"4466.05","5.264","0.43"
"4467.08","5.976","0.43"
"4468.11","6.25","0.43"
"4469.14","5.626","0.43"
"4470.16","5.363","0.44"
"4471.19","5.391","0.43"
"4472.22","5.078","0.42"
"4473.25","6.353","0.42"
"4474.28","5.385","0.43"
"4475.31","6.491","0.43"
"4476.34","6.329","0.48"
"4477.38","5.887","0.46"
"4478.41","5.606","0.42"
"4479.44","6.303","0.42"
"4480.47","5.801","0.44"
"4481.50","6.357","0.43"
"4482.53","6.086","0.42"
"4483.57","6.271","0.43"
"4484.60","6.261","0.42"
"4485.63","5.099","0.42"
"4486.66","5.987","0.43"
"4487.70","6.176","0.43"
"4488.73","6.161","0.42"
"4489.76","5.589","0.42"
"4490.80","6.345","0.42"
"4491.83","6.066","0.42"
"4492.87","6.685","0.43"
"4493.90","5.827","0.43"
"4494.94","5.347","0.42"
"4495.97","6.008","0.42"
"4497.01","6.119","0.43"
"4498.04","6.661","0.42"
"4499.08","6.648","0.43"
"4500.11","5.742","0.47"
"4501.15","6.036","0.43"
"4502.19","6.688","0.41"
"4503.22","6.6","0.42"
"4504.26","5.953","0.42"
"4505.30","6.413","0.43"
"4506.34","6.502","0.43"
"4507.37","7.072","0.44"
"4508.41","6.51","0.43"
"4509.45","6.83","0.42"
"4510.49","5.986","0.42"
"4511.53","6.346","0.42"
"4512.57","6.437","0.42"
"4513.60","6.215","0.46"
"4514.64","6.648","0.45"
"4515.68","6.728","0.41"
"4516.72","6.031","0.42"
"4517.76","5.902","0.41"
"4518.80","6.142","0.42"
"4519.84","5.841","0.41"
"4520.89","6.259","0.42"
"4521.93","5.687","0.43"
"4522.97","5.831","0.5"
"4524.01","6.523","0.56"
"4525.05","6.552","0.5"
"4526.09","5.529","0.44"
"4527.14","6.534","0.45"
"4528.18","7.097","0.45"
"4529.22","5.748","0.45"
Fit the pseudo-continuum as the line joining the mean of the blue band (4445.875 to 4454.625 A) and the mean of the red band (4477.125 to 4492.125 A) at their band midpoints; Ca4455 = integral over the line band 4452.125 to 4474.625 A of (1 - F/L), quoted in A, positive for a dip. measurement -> 1.3 A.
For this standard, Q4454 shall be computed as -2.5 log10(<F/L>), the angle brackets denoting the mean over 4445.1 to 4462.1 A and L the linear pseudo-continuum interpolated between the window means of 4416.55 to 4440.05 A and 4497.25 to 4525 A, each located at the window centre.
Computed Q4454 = 0.063 mag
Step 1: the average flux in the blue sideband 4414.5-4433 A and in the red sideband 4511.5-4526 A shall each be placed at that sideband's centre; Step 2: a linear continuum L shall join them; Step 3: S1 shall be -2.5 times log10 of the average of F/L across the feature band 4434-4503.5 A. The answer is 0.02 mag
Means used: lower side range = 5.59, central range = 5.76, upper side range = 6.2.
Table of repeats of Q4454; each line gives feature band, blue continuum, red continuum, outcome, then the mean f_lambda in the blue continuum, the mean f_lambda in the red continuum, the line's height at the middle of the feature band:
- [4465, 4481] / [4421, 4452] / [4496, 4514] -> 0.05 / 5.66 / 6.39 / 6.05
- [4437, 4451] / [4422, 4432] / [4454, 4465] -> -0.03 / 5.76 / 5.28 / 5.51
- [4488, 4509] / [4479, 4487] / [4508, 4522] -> -0.02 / 6.02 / 6.27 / 6.14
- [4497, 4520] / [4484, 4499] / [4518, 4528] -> -0.05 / 6.04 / 6.12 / 6.09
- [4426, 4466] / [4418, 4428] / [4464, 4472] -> 0.01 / 5.57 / 5.58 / 5.57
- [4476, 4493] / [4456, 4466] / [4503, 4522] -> -0.05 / 5.31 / 6.33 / 5.78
